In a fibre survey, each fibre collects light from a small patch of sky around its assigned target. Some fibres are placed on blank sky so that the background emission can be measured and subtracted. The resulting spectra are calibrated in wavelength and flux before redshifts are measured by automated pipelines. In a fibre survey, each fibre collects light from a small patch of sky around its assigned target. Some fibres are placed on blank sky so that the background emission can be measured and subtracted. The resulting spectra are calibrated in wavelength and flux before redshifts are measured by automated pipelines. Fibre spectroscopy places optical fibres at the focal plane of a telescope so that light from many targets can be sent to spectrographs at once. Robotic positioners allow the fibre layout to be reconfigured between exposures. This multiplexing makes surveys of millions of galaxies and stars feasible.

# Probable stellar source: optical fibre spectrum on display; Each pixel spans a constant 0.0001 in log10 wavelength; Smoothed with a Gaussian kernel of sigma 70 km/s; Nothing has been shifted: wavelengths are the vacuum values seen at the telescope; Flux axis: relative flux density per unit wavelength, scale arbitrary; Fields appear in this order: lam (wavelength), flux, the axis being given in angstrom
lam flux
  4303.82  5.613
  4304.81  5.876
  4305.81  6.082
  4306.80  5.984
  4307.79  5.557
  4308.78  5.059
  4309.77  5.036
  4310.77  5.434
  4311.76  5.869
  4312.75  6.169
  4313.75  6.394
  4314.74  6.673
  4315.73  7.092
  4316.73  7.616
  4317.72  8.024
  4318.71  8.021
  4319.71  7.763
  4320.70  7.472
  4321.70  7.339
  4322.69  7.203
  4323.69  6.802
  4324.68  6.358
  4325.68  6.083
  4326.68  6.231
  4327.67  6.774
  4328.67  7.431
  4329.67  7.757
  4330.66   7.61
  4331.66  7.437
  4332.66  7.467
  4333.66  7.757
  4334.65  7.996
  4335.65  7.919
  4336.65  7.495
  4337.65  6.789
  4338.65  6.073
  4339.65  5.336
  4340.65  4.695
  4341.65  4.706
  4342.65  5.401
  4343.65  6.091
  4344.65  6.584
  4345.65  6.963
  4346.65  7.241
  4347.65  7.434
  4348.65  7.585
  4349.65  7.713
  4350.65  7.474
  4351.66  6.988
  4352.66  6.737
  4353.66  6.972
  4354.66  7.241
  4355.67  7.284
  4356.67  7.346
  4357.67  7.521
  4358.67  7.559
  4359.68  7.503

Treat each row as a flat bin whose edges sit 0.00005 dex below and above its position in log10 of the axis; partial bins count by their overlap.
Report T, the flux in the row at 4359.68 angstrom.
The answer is 7.503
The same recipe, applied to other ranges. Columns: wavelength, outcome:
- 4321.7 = 7.339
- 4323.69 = 6.802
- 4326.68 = 6.231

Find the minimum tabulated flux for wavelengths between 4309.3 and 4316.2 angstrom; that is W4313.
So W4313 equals 5.036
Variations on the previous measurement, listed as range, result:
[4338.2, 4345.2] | 4.695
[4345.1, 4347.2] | 6.963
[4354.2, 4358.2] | 7.241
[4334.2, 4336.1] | 7.919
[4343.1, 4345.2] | 6.091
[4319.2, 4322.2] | 7.339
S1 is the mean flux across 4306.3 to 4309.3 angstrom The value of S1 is 5.54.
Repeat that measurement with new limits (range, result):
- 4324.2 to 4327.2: 6.23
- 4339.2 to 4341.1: 5.01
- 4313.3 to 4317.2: 6.95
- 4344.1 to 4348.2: 7.06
